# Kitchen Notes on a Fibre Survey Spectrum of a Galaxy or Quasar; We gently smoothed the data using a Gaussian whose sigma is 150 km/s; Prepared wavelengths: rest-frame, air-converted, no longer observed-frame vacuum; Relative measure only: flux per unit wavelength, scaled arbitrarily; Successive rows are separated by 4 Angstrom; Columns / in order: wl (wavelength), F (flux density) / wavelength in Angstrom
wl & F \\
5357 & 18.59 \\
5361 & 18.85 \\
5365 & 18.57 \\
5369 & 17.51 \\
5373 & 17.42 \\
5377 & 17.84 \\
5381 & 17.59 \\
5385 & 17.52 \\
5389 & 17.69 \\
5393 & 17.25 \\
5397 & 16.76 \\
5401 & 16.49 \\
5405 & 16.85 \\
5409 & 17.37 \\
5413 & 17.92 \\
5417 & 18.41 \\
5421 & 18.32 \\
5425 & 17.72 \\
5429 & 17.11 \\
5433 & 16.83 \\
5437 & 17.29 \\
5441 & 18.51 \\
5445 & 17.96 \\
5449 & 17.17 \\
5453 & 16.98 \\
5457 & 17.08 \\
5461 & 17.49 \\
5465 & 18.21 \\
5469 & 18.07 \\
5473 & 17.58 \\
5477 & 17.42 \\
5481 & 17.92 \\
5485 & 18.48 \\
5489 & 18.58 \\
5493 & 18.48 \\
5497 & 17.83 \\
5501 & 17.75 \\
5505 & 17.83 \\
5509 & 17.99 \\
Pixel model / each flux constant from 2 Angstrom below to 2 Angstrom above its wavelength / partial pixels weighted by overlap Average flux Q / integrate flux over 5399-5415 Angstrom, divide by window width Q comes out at 17.2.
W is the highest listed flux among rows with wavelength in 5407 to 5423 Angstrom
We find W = 18.41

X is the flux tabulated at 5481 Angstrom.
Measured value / 17.92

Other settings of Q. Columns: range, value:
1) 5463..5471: 18.1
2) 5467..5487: 17.9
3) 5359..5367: 18.7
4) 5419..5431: 17.7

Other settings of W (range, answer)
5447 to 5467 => 18.21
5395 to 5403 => 16.76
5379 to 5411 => 17.69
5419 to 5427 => 18.32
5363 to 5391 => 18.57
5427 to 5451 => 18.51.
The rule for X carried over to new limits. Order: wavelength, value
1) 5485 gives 18.48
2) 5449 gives 17.17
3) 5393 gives 17.25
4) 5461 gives 17.49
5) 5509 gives 17.99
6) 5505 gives 17.83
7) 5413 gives 17.92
